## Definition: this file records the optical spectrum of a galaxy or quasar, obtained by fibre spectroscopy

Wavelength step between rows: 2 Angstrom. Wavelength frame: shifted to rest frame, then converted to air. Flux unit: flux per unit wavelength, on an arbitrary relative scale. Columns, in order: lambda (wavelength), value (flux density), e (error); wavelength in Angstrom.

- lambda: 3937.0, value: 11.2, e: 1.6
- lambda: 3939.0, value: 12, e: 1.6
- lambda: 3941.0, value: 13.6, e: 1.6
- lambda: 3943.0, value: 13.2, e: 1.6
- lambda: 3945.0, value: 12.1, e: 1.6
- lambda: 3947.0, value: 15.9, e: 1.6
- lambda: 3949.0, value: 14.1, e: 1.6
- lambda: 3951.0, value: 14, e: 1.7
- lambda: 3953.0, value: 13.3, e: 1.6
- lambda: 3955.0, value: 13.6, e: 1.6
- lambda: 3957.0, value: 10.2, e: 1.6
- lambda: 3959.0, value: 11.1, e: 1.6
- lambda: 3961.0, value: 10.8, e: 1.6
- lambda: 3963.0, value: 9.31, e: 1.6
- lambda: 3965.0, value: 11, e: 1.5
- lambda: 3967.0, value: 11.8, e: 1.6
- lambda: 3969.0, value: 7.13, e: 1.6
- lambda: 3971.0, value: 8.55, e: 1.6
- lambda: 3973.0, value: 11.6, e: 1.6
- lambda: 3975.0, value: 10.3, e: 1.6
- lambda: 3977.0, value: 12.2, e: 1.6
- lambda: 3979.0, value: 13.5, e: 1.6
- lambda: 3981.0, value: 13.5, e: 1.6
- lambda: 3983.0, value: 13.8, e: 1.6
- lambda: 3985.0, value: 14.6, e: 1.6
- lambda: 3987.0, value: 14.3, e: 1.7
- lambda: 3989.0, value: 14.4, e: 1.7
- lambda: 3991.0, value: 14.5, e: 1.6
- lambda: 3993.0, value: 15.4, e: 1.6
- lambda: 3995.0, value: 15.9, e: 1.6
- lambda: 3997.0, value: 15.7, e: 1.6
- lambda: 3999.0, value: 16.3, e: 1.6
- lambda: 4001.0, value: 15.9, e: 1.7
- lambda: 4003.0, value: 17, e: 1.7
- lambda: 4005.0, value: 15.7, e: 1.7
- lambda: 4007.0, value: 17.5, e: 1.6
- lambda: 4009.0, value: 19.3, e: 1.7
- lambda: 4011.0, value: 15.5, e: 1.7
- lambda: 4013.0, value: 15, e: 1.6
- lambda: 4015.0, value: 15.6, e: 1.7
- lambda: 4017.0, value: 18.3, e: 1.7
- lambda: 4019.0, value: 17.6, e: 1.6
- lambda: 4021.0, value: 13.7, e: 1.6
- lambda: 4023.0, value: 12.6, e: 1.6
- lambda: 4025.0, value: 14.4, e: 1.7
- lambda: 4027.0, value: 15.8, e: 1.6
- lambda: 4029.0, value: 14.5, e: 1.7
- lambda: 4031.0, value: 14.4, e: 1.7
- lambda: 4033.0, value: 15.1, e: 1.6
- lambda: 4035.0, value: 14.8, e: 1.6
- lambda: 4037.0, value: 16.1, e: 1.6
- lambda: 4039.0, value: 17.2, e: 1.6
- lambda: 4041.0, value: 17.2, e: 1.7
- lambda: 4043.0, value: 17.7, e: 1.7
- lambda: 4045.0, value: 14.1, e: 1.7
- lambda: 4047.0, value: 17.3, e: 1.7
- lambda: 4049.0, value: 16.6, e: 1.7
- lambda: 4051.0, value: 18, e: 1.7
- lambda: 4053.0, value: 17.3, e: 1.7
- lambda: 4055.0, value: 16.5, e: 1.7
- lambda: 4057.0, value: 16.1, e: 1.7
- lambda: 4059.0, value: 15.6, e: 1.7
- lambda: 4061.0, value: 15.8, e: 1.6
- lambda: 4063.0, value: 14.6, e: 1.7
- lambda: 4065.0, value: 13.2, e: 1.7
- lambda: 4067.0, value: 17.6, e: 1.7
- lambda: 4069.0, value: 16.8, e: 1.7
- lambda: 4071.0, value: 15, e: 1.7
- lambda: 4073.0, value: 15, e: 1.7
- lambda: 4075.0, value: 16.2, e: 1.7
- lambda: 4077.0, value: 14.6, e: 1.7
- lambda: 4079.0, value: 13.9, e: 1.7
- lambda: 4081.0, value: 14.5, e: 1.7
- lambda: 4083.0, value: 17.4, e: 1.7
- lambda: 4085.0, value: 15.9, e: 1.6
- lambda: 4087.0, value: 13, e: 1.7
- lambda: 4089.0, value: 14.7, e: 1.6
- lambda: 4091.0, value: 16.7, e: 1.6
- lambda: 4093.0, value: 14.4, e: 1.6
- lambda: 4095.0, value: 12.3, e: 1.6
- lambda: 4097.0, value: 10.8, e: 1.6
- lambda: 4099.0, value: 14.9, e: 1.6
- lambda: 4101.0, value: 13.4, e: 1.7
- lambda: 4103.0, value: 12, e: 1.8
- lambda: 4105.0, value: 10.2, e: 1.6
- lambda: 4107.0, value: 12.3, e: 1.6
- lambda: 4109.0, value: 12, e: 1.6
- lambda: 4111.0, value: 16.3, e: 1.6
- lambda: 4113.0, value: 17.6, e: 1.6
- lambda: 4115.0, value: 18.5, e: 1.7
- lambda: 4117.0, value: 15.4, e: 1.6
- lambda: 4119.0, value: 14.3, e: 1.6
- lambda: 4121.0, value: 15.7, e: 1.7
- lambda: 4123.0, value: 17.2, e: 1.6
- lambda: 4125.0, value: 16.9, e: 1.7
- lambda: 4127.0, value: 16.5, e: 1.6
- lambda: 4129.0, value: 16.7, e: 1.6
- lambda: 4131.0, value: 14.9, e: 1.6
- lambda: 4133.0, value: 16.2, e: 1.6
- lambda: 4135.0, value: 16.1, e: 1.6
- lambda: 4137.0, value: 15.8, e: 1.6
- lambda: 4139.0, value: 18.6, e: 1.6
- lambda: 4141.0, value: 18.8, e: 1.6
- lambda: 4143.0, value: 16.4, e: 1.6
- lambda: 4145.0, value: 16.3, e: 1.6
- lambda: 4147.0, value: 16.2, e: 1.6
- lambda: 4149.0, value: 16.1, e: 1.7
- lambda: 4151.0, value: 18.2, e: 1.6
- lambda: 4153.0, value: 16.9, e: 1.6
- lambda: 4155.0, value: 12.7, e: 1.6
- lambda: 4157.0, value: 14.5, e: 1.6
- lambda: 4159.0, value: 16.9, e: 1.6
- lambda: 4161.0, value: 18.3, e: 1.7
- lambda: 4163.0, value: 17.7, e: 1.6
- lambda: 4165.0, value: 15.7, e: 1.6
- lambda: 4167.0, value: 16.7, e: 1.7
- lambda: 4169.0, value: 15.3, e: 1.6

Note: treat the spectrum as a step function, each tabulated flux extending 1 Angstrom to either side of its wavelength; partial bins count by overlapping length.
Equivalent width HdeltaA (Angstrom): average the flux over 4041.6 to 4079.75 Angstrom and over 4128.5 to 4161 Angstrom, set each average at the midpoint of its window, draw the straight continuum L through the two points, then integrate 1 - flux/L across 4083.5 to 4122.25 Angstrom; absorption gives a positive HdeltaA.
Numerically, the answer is 4.5 Angstrom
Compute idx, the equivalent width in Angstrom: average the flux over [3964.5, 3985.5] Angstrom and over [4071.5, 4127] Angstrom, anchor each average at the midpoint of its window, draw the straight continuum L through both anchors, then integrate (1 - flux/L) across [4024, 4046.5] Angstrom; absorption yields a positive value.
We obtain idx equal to -4.3 Angstrom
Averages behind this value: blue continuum 11.6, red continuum 14.7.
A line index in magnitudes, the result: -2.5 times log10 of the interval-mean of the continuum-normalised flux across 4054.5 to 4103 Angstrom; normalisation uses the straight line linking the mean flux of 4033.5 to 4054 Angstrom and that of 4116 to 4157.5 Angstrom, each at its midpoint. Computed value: 0.11 mag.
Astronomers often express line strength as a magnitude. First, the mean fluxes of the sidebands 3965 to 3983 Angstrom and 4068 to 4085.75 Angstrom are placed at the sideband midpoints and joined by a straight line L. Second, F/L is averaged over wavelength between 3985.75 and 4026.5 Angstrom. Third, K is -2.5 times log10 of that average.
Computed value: -0.25 mag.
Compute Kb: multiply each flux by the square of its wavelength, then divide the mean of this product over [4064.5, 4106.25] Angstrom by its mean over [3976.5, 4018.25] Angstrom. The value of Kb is 0.97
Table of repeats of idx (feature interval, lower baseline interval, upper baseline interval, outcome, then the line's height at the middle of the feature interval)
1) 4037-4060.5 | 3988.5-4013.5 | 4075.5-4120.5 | -2.2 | 15.2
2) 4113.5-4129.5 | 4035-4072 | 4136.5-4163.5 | 0.1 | 16.5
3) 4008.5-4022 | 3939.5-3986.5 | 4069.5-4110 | -3.6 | 12.9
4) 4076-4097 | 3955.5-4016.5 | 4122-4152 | 1.5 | 15.7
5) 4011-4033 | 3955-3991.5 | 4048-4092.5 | -2.3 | 13.8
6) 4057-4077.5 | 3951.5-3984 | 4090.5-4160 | -2.3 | 13.9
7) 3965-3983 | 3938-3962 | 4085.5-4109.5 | 2.3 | 12.9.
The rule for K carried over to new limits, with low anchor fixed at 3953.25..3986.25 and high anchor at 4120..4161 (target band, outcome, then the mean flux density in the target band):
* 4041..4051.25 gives -0.21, 16.7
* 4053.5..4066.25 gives -0.10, 15.4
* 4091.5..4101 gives 0.14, 13.3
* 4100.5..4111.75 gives 0.22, 12.6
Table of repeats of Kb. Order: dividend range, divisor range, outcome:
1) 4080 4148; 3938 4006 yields 1.25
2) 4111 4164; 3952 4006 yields 1.37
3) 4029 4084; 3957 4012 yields 1.21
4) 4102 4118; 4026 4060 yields 0.92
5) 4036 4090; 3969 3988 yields 1.35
